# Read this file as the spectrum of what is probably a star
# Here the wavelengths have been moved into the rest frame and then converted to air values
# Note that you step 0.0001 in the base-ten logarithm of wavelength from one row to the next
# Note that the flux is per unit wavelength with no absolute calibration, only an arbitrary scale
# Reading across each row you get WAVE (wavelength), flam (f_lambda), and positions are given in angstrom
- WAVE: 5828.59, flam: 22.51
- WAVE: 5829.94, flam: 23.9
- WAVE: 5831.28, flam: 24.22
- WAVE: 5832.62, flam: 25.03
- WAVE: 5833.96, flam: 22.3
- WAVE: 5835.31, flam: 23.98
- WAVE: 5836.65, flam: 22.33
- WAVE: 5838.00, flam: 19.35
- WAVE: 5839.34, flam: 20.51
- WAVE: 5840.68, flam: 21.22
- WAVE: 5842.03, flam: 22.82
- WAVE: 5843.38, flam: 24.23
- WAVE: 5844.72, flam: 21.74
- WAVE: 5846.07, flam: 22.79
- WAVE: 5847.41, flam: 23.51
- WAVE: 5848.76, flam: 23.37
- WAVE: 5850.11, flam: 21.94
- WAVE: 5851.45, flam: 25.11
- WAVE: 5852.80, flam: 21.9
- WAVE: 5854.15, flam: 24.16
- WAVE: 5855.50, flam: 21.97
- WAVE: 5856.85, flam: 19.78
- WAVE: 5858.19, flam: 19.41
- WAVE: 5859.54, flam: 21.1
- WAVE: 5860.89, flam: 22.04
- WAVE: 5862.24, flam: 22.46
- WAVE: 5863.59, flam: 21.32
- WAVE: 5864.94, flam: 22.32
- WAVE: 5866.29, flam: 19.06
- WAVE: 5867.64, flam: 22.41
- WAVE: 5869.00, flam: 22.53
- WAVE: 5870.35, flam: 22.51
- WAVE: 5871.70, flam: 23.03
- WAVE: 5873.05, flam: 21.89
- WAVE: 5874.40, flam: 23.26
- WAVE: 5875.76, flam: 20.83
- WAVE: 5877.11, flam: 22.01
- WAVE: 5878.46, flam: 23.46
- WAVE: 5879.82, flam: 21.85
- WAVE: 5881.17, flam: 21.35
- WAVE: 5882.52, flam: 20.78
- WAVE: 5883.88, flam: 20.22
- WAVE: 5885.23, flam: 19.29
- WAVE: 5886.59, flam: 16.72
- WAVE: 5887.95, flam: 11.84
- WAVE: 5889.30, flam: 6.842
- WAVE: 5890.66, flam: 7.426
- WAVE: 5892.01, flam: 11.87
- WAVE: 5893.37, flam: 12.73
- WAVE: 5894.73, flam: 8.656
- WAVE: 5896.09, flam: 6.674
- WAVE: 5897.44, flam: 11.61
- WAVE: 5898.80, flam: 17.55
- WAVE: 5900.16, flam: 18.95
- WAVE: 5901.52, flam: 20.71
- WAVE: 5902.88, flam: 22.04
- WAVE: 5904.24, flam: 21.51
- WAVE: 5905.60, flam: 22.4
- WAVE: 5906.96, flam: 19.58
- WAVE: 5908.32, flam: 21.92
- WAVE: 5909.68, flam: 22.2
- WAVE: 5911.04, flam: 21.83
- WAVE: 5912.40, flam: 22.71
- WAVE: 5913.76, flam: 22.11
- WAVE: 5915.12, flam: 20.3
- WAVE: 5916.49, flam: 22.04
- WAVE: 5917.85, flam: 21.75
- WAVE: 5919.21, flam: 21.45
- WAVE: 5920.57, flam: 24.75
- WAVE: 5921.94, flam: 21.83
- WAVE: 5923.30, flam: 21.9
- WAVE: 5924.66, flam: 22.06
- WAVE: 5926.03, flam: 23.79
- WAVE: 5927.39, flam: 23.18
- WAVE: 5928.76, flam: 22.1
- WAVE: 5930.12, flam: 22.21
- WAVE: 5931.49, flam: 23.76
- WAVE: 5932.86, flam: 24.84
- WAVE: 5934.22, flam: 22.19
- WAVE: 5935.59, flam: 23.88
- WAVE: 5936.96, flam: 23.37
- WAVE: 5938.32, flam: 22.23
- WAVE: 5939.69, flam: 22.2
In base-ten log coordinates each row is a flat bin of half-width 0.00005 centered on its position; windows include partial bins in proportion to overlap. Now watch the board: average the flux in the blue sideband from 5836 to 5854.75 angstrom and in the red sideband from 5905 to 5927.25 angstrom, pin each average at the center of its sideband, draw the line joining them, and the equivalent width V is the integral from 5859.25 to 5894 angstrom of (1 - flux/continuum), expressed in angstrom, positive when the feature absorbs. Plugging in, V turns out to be 4.8 angstrom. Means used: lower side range 22.5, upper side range 22.1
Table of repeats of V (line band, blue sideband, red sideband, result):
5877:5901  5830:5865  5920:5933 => 7.66 angstrom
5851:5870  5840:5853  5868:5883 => 0.63 angstrom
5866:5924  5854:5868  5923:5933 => 7.64 angstrom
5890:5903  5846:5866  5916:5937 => 5.22 angstrom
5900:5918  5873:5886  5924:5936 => 0.73 angstrom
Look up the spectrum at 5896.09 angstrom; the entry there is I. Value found 6.674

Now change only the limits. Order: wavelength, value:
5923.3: 21.9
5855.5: 21.97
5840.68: 21.22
